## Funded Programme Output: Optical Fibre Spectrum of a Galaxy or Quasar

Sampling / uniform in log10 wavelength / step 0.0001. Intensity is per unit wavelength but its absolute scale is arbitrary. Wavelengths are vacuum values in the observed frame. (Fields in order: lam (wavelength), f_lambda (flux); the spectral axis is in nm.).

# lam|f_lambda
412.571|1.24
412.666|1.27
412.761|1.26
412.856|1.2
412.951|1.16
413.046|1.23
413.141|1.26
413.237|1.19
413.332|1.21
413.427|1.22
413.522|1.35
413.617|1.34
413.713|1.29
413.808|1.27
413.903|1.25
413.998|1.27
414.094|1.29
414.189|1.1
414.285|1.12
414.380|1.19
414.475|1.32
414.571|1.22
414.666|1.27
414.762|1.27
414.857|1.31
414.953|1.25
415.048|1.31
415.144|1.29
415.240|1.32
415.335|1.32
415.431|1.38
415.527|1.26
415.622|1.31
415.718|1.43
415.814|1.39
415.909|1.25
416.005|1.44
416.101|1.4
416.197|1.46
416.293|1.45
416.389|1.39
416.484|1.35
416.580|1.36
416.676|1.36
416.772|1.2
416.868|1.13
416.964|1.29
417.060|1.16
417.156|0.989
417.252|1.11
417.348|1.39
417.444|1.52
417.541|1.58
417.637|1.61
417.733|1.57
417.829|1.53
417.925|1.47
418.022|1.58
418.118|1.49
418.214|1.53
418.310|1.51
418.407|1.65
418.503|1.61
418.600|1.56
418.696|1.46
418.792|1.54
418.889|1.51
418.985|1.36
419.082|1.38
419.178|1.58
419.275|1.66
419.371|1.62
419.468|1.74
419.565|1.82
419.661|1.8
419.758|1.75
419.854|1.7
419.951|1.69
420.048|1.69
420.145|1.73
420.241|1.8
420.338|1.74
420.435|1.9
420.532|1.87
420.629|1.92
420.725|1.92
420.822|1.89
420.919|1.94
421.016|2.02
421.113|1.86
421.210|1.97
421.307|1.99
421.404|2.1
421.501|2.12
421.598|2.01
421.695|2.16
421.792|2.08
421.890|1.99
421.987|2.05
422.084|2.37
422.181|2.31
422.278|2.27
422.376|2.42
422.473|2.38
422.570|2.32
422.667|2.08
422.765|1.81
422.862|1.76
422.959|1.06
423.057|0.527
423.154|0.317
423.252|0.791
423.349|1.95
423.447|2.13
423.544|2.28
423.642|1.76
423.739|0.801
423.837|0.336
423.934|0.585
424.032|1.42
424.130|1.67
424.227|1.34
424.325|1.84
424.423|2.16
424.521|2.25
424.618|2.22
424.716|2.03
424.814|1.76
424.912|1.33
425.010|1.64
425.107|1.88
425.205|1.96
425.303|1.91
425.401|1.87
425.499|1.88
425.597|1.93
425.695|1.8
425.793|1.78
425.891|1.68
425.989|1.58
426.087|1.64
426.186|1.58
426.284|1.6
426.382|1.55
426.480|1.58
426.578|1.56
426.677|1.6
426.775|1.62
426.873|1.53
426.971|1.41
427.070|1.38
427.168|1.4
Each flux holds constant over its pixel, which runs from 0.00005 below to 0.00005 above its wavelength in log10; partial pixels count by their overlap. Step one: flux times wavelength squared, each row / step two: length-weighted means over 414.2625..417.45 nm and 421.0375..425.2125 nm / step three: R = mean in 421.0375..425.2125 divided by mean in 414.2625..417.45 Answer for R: 1.41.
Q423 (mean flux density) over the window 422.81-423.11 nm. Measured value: 1.11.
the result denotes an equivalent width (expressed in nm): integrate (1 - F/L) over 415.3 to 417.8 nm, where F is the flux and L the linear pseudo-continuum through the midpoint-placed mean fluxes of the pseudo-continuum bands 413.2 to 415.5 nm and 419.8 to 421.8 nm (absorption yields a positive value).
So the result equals 0.22 nm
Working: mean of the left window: 1.26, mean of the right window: 1.91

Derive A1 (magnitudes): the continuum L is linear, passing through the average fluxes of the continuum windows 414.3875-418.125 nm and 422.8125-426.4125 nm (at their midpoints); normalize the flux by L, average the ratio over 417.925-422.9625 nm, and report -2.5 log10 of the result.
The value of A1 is -0.24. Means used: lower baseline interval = 1.35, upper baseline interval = 1.58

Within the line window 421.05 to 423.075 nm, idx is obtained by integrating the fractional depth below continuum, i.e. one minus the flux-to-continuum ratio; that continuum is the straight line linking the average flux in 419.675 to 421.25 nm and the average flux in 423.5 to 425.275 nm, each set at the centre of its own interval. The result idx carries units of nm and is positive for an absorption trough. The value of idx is -0.292 nm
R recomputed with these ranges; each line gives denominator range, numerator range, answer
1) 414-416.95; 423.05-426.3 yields 1.29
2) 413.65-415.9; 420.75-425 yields 1.44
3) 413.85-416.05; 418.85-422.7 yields 1.53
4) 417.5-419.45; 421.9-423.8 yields 1.16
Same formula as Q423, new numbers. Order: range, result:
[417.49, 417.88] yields 1.57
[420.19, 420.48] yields 1.81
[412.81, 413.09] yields 1.2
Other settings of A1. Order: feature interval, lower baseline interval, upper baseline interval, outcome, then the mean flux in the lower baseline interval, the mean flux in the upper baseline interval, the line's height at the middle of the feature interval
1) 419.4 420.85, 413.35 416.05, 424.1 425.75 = -0.13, 1.29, 1.85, 1.59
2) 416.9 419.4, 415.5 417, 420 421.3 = 0.07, 1.34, 1.87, 1.57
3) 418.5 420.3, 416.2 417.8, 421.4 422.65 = 0.08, 1.35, 2.2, 1.75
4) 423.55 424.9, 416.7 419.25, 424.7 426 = 0.11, 1.44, 1.79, 1.73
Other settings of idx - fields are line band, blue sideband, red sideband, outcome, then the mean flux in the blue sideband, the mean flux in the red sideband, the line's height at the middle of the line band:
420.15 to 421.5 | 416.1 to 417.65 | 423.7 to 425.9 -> -0.383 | 1.33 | 1.66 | 1.49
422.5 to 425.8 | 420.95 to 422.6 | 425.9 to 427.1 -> 0.366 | 2.14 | 1.56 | 1.85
